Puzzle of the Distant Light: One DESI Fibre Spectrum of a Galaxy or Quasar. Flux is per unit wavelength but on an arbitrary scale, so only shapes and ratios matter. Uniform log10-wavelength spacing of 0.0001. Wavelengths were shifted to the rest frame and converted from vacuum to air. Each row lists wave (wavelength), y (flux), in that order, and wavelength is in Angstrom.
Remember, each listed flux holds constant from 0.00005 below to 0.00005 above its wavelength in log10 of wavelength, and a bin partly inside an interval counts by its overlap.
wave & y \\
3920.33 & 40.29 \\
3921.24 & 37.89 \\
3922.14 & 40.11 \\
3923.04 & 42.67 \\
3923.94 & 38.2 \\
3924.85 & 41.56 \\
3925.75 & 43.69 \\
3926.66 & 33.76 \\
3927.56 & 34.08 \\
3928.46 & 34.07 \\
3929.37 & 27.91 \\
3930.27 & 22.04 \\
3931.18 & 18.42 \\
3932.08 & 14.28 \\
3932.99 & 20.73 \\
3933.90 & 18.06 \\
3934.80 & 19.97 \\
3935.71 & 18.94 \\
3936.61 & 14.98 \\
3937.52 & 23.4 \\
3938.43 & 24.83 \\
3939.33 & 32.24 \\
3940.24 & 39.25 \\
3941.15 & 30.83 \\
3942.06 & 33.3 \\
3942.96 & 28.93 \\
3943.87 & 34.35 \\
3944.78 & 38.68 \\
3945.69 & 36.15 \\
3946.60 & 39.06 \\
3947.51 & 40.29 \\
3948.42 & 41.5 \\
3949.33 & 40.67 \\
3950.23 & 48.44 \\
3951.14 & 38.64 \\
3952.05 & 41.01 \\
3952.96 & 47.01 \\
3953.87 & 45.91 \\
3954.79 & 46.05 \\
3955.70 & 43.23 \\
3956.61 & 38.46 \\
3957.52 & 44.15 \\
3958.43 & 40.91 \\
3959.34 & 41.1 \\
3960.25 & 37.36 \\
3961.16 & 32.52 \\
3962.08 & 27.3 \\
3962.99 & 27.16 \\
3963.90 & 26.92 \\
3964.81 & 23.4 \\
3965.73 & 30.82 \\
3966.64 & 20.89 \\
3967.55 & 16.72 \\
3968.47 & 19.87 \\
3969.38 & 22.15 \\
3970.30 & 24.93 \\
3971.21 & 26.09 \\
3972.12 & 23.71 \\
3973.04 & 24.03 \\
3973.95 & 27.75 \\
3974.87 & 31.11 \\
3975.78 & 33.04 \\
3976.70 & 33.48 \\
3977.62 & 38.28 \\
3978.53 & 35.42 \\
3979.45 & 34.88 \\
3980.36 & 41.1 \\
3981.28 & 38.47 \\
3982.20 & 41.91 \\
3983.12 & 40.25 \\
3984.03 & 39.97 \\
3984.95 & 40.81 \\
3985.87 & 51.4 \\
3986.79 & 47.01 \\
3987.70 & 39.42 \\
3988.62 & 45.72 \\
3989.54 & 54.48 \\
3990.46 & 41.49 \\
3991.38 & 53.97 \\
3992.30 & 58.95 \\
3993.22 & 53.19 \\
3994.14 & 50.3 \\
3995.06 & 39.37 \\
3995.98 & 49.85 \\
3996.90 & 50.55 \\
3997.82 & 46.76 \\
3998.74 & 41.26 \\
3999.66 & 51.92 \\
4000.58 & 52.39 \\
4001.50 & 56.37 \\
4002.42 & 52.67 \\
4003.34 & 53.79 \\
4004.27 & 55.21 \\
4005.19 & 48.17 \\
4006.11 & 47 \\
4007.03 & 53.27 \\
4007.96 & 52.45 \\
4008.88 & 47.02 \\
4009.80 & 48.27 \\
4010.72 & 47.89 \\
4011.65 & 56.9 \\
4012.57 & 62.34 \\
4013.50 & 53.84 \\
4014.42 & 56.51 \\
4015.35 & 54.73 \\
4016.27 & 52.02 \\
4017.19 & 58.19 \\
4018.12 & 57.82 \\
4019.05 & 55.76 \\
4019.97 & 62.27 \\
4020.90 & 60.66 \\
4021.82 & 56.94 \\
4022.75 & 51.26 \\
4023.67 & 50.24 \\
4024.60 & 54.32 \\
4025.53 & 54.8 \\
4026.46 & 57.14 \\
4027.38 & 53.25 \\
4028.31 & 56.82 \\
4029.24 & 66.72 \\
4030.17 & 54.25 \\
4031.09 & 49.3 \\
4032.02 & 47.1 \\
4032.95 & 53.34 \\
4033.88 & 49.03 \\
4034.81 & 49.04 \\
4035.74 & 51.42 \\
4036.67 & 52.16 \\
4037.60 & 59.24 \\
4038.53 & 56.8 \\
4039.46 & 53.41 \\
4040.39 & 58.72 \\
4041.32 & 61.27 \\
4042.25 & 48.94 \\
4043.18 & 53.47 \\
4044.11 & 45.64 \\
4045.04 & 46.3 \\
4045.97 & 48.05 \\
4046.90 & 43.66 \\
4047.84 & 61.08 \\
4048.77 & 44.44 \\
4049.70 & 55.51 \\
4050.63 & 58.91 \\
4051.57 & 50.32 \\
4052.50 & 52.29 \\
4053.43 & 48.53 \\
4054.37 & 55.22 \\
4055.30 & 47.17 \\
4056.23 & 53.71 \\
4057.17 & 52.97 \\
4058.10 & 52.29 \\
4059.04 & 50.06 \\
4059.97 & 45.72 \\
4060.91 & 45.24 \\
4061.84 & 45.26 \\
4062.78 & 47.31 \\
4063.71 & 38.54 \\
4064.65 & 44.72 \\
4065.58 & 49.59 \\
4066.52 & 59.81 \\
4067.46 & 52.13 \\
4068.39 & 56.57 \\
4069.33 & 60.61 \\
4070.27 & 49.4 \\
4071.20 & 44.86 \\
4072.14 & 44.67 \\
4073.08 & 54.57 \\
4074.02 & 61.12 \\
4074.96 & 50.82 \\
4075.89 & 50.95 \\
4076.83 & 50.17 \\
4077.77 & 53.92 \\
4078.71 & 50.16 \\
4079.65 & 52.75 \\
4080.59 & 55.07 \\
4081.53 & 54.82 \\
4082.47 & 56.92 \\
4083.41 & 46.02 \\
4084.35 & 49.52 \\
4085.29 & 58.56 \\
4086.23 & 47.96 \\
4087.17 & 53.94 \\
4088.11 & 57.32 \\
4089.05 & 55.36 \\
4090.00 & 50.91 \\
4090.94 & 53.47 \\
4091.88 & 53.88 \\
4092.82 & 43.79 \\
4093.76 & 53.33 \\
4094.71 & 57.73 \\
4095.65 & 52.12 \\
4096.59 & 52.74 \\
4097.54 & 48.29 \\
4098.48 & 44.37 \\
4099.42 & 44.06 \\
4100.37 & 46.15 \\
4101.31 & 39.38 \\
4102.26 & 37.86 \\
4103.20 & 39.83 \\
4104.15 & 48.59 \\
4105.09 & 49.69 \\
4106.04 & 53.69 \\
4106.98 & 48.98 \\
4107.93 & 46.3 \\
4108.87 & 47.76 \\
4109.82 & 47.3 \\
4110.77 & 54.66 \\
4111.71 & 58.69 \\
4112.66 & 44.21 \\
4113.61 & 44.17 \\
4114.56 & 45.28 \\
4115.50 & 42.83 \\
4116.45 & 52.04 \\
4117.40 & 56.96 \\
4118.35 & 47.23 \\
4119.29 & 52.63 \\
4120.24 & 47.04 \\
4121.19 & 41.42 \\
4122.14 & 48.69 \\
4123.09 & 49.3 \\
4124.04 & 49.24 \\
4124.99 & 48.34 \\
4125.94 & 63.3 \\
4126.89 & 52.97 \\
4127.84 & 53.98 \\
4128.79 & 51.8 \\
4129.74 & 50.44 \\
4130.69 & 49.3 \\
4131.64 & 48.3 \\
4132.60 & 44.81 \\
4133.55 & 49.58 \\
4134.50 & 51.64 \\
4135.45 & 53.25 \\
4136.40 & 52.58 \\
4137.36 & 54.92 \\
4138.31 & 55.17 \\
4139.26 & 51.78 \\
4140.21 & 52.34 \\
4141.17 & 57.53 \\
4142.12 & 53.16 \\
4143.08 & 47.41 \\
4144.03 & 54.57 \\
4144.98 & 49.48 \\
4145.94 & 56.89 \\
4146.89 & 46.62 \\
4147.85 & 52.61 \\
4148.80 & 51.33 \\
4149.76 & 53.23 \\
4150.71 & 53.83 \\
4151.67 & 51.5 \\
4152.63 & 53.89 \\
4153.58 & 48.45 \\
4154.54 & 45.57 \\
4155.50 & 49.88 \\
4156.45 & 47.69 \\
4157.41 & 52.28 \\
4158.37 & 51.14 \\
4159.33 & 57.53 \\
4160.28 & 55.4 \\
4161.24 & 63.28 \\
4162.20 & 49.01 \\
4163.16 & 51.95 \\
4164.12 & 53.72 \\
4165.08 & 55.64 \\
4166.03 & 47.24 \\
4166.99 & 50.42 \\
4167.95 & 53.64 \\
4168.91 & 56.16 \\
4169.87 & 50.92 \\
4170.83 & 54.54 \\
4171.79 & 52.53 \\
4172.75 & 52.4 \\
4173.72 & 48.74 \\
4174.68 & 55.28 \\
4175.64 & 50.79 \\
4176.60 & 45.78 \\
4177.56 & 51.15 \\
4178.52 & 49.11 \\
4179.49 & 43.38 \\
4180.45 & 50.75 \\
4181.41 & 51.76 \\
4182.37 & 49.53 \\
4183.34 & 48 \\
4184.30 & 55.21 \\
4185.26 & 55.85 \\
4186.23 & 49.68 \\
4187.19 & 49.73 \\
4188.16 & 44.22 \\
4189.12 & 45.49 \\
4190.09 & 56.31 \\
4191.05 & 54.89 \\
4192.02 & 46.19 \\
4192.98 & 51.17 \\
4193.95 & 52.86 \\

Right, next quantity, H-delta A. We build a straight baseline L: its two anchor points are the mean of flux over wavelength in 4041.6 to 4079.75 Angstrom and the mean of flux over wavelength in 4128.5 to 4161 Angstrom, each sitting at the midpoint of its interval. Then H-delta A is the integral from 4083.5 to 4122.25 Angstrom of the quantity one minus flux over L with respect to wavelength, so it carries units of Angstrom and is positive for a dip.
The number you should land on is 1.5 Angstrom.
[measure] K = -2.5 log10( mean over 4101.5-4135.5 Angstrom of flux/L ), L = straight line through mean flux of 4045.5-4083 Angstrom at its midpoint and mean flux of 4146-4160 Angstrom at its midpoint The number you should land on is 0.05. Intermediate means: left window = 51.2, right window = 51.4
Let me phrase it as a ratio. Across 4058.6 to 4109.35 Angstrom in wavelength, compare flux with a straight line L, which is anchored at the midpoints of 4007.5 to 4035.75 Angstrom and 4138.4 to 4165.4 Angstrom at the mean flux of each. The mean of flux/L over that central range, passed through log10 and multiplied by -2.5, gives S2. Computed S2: 0.07 mag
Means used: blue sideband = 54.3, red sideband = 52.4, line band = 50.1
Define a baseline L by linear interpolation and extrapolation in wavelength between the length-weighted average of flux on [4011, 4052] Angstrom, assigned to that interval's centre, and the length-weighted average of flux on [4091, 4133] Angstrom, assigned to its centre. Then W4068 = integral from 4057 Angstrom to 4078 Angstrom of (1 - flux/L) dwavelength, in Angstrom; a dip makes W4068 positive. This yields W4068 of 0.6 Angstrom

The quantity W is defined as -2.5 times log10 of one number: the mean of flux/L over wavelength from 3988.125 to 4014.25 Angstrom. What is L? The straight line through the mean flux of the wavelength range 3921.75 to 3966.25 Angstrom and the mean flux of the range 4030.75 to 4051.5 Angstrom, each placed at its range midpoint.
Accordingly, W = -0.15 mag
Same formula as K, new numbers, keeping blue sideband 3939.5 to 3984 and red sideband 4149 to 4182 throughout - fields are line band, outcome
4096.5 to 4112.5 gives -0.02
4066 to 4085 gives -0.19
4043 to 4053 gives -0.21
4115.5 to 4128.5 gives -0.06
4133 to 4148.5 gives -0.06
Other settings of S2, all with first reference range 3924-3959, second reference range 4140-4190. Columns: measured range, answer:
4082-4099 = -0.14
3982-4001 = -0.24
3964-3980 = 0.30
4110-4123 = -0.03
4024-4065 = -0.23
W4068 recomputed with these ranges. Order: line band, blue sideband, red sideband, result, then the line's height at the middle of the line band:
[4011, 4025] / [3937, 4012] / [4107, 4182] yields -4.4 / 42.7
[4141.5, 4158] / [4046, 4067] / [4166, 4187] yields -0.1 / 50.9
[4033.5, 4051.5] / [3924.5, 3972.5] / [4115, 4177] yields -4.9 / 41.2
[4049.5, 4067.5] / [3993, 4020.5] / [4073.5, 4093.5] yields 0.8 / 52.6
